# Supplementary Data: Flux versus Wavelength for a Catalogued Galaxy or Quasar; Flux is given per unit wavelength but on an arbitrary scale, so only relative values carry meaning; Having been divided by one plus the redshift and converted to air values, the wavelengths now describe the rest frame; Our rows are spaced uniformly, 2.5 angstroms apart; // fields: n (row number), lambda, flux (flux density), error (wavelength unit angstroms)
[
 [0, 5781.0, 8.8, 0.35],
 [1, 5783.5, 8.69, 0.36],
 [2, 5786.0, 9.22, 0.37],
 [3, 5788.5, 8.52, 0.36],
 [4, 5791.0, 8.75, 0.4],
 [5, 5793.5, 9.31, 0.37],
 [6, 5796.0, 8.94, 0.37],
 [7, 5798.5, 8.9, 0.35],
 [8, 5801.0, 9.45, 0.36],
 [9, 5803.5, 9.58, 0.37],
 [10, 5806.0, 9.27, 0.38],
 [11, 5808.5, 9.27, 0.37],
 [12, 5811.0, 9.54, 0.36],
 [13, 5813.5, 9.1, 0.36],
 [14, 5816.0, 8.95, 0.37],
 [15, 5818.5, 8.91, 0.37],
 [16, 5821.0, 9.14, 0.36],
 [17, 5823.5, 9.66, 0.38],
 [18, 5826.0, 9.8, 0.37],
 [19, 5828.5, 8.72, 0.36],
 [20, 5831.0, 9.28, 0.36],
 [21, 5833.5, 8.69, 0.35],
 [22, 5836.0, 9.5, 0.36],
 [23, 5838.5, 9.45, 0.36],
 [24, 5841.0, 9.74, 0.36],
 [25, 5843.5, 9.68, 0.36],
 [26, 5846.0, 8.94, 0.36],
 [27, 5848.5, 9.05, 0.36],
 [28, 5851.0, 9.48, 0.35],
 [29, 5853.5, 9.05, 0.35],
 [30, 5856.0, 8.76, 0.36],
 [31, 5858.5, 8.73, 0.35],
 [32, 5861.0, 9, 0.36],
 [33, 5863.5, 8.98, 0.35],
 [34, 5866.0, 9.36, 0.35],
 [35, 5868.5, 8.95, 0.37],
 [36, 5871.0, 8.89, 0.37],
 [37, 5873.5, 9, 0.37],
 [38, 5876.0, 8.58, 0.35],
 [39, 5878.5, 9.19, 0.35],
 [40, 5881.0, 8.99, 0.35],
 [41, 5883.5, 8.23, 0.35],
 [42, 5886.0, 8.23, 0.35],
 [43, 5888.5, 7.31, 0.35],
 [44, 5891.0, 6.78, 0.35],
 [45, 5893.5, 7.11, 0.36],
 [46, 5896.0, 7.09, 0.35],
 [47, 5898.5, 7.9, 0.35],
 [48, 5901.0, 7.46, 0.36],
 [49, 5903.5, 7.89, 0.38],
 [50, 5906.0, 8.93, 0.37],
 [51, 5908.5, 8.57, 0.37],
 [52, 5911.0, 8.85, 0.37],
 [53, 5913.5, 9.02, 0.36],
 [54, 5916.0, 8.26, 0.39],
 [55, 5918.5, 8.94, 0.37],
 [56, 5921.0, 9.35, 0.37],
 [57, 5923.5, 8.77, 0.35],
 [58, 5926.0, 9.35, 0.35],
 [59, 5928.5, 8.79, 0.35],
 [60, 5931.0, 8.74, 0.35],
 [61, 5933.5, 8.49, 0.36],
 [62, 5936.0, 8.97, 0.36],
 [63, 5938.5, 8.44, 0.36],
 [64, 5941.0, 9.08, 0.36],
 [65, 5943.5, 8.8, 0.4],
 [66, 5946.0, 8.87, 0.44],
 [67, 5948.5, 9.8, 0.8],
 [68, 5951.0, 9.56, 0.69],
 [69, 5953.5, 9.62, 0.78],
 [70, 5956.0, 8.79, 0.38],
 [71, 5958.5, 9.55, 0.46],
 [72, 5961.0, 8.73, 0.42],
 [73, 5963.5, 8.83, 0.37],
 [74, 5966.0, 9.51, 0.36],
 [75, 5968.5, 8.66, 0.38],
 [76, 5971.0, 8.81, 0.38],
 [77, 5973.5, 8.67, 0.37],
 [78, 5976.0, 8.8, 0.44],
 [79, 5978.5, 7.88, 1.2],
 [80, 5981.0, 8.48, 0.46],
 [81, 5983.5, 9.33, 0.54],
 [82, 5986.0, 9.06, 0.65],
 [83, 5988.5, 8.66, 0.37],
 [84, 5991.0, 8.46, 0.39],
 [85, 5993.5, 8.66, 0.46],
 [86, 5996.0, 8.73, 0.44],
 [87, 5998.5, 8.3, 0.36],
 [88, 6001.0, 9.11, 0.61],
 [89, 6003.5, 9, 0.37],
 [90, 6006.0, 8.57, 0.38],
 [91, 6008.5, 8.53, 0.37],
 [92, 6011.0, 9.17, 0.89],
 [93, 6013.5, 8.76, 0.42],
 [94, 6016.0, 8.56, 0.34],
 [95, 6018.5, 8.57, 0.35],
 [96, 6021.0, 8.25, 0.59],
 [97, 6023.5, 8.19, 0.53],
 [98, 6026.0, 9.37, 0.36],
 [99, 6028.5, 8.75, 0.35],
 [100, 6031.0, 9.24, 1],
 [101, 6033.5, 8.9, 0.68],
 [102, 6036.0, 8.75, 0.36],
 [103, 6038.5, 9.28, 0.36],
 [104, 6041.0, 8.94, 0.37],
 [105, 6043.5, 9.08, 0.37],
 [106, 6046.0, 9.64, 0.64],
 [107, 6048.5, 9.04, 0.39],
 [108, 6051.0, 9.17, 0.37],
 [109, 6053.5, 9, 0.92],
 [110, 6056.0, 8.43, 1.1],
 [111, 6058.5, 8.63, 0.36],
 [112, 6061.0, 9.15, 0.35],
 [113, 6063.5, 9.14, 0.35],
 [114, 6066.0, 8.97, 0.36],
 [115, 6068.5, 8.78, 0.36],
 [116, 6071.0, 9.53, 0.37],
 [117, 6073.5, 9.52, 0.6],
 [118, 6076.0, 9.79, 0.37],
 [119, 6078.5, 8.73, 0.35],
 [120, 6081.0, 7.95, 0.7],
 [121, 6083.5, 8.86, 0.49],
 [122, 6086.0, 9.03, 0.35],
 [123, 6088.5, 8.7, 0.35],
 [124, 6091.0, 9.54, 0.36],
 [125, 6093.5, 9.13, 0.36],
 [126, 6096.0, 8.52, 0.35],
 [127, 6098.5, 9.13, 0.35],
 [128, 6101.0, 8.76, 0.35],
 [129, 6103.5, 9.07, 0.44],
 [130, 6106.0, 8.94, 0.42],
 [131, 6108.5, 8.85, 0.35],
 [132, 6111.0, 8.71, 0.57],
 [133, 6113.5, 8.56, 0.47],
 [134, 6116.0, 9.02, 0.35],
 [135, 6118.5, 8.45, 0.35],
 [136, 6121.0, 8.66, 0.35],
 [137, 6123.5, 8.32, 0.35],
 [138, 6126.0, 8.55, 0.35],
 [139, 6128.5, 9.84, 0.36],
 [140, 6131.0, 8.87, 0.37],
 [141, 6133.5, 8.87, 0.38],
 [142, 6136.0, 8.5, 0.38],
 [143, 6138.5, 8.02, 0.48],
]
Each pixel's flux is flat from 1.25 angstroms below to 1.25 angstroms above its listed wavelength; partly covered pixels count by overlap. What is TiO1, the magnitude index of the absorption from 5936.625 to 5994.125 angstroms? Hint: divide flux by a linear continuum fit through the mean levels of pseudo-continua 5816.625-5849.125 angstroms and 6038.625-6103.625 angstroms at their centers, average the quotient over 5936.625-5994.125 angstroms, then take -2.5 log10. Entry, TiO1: 0.03 mag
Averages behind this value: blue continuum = 9.27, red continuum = 9.01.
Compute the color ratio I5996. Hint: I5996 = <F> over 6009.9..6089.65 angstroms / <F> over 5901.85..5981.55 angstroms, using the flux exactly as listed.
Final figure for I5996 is 1.0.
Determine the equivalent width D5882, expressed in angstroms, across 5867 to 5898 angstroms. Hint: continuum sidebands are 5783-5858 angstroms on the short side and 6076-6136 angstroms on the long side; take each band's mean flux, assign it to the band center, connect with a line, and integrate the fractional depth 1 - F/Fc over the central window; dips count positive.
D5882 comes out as 3.09 angstroms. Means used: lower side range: 9.18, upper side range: 8.84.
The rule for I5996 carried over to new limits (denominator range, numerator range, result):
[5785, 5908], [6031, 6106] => 1.02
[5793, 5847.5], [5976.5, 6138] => 0.96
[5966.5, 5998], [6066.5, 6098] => 1.04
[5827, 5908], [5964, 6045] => 1.01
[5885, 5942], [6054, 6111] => 1.07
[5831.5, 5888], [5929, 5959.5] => 1.01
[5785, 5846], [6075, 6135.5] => 0.96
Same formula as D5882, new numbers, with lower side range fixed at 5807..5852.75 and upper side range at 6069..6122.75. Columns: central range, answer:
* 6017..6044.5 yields 0.5 angstroms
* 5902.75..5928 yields 1.0 angstroms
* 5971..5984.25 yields 0.7 angstroms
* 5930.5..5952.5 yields 0.3 angstroms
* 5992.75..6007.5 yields 0.5 angstroms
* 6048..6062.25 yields 0.1 angstroms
